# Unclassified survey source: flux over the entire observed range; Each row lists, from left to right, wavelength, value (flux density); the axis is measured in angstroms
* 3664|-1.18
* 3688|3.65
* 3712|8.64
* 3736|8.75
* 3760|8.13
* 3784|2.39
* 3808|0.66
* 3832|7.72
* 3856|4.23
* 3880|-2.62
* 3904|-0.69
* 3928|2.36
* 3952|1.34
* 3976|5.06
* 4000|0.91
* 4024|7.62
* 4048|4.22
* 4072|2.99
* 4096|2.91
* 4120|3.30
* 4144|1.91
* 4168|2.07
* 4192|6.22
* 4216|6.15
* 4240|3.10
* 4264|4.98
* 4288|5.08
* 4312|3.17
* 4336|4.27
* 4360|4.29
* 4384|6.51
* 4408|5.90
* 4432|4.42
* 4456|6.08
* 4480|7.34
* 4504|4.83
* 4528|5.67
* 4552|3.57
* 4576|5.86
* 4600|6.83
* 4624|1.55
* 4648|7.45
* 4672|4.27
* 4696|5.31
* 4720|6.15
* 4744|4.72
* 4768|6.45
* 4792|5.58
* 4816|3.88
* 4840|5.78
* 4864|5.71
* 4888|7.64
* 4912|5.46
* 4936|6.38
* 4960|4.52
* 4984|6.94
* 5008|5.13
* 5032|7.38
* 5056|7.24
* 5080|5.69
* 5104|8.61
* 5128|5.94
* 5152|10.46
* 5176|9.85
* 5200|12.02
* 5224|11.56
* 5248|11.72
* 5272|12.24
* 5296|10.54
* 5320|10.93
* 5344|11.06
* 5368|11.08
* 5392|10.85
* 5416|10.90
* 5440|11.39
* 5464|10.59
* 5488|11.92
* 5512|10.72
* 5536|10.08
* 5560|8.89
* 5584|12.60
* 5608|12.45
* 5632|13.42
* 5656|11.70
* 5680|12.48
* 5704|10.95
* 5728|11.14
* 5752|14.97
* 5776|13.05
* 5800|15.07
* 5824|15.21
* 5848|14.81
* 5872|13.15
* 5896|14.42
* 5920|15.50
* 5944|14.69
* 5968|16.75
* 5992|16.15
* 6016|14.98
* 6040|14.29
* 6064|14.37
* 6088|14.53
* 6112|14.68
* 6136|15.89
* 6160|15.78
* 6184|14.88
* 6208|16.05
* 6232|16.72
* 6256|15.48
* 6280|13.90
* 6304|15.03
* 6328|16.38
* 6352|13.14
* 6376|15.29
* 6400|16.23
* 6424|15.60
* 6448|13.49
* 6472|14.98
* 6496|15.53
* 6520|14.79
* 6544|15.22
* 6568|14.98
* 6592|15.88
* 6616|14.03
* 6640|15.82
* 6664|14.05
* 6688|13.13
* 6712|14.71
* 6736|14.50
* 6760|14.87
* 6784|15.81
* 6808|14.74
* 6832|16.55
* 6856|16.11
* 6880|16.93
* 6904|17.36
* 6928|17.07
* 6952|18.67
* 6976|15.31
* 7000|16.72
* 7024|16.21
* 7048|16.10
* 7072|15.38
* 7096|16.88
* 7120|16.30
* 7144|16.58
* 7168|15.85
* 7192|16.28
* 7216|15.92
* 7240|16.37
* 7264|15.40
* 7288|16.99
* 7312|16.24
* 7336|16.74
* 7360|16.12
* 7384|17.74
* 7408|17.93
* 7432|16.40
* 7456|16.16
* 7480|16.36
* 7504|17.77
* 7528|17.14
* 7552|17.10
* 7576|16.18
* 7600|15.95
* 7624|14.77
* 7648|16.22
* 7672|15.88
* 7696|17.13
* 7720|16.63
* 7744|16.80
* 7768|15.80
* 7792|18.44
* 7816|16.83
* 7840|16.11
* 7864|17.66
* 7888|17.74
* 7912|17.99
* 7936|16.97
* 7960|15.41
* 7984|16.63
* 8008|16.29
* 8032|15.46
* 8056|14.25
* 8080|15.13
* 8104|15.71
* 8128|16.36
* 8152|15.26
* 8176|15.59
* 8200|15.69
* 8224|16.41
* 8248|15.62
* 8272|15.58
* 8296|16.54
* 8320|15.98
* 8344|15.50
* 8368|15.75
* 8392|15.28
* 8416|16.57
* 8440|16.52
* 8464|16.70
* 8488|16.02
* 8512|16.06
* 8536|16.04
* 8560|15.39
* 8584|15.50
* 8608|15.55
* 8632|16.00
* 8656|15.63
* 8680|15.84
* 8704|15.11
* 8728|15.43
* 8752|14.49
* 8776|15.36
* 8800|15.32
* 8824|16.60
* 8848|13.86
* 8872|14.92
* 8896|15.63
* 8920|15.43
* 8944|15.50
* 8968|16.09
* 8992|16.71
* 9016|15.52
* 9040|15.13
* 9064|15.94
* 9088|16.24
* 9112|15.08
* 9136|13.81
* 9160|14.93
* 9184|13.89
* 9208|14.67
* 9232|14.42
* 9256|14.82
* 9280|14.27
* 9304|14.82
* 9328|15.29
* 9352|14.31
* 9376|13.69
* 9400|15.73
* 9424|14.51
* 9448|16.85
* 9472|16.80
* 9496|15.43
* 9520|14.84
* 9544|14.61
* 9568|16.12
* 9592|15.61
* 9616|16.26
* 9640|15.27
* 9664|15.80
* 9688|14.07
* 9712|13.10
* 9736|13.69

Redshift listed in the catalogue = 0.291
